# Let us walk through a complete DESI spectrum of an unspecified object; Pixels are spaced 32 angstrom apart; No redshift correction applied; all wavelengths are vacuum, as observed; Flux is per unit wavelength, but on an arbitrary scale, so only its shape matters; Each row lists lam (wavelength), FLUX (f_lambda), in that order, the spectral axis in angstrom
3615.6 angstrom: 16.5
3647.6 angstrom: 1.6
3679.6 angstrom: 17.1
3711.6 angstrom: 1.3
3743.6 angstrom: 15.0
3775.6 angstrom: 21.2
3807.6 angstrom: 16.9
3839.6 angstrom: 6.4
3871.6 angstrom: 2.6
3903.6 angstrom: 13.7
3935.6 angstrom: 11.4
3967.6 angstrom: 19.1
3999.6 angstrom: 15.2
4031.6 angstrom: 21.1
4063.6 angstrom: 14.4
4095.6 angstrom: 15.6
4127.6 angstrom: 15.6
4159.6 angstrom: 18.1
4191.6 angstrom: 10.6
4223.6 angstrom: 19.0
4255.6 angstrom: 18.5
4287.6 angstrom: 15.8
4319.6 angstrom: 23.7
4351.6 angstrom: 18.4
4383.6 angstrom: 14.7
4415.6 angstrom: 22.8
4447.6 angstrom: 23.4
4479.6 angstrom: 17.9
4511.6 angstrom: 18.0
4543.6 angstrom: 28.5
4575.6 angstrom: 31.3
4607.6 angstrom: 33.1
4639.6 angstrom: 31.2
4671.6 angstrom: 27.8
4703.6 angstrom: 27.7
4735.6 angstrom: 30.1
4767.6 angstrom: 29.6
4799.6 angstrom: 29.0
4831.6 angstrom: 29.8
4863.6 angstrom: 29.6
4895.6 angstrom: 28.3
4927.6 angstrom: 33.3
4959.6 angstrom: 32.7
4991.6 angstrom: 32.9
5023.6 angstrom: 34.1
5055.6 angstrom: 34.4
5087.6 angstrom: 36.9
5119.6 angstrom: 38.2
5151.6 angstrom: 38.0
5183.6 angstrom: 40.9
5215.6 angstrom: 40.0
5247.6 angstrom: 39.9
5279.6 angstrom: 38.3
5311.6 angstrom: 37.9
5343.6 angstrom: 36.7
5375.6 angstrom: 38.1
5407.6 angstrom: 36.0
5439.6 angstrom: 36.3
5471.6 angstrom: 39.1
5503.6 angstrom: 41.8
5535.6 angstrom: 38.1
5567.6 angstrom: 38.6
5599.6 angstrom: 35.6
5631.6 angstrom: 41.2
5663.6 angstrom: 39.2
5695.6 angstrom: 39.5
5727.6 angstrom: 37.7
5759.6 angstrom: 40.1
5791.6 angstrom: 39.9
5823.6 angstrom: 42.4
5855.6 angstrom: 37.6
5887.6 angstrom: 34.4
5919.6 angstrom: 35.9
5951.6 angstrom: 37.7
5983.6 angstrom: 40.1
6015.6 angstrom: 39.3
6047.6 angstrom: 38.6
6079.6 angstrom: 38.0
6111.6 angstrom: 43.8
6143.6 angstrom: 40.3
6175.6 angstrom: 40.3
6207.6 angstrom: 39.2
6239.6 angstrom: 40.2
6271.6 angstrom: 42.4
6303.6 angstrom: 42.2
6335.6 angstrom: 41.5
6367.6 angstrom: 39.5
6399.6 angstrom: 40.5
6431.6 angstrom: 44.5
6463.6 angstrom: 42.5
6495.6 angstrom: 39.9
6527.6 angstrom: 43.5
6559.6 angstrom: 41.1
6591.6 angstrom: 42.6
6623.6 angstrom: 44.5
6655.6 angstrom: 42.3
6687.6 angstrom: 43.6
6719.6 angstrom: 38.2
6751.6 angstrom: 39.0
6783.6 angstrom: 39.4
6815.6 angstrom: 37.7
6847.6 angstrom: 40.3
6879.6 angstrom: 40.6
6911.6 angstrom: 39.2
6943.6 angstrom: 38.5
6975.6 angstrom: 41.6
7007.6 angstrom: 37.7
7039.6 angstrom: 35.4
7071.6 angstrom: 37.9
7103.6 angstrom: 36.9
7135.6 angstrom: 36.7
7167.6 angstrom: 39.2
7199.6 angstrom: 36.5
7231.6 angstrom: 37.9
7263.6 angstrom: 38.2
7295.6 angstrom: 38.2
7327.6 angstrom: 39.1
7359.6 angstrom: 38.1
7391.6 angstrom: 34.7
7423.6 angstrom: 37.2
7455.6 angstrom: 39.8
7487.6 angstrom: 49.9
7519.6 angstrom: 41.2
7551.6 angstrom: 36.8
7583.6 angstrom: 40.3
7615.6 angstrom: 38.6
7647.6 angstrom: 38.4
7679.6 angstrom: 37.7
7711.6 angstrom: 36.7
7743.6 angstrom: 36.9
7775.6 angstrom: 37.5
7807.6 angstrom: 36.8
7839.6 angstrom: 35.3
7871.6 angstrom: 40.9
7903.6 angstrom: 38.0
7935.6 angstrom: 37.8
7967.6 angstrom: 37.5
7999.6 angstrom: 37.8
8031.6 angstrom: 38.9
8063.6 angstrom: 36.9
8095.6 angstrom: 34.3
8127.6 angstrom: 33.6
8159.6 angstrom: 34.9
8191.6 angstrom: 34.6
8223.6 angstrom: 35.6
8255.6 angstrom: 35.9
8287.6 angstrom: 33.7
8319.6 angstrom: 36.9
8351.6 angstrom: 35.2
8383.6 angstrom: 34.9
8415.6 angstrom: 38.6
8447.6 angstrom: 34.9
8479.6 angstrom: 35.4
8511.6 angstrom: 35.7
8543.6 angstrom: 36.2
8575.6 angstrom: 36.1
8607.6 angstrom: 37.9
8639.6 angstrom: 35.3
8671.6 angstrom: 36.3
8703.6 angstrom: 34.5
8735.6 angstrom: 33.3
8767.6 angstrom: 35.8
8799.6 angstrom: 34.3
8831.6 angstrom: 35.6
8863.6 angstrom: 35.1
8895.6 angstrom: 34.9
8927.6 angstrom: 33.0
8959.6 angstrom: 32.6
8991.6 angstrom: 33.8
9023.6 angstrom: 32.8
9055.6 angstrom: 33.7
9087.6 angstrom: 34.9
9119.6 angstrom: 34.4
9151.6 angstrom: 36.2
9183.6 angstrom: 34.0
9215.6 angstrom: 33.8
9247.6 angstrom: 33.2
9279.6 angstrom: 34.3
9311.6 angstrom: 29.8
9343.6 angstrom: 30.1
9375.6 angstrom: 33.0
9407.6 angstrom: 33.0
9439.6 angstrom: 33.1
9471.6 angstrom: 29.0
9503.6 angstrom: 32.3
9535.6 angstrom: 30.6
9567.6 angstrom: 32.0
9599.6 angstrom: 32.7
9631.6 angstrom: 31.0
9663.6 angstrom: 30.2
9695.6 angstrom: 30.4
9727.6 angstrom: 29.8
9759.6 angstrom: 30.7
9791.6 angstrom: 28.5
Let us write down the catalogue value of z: 0.14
